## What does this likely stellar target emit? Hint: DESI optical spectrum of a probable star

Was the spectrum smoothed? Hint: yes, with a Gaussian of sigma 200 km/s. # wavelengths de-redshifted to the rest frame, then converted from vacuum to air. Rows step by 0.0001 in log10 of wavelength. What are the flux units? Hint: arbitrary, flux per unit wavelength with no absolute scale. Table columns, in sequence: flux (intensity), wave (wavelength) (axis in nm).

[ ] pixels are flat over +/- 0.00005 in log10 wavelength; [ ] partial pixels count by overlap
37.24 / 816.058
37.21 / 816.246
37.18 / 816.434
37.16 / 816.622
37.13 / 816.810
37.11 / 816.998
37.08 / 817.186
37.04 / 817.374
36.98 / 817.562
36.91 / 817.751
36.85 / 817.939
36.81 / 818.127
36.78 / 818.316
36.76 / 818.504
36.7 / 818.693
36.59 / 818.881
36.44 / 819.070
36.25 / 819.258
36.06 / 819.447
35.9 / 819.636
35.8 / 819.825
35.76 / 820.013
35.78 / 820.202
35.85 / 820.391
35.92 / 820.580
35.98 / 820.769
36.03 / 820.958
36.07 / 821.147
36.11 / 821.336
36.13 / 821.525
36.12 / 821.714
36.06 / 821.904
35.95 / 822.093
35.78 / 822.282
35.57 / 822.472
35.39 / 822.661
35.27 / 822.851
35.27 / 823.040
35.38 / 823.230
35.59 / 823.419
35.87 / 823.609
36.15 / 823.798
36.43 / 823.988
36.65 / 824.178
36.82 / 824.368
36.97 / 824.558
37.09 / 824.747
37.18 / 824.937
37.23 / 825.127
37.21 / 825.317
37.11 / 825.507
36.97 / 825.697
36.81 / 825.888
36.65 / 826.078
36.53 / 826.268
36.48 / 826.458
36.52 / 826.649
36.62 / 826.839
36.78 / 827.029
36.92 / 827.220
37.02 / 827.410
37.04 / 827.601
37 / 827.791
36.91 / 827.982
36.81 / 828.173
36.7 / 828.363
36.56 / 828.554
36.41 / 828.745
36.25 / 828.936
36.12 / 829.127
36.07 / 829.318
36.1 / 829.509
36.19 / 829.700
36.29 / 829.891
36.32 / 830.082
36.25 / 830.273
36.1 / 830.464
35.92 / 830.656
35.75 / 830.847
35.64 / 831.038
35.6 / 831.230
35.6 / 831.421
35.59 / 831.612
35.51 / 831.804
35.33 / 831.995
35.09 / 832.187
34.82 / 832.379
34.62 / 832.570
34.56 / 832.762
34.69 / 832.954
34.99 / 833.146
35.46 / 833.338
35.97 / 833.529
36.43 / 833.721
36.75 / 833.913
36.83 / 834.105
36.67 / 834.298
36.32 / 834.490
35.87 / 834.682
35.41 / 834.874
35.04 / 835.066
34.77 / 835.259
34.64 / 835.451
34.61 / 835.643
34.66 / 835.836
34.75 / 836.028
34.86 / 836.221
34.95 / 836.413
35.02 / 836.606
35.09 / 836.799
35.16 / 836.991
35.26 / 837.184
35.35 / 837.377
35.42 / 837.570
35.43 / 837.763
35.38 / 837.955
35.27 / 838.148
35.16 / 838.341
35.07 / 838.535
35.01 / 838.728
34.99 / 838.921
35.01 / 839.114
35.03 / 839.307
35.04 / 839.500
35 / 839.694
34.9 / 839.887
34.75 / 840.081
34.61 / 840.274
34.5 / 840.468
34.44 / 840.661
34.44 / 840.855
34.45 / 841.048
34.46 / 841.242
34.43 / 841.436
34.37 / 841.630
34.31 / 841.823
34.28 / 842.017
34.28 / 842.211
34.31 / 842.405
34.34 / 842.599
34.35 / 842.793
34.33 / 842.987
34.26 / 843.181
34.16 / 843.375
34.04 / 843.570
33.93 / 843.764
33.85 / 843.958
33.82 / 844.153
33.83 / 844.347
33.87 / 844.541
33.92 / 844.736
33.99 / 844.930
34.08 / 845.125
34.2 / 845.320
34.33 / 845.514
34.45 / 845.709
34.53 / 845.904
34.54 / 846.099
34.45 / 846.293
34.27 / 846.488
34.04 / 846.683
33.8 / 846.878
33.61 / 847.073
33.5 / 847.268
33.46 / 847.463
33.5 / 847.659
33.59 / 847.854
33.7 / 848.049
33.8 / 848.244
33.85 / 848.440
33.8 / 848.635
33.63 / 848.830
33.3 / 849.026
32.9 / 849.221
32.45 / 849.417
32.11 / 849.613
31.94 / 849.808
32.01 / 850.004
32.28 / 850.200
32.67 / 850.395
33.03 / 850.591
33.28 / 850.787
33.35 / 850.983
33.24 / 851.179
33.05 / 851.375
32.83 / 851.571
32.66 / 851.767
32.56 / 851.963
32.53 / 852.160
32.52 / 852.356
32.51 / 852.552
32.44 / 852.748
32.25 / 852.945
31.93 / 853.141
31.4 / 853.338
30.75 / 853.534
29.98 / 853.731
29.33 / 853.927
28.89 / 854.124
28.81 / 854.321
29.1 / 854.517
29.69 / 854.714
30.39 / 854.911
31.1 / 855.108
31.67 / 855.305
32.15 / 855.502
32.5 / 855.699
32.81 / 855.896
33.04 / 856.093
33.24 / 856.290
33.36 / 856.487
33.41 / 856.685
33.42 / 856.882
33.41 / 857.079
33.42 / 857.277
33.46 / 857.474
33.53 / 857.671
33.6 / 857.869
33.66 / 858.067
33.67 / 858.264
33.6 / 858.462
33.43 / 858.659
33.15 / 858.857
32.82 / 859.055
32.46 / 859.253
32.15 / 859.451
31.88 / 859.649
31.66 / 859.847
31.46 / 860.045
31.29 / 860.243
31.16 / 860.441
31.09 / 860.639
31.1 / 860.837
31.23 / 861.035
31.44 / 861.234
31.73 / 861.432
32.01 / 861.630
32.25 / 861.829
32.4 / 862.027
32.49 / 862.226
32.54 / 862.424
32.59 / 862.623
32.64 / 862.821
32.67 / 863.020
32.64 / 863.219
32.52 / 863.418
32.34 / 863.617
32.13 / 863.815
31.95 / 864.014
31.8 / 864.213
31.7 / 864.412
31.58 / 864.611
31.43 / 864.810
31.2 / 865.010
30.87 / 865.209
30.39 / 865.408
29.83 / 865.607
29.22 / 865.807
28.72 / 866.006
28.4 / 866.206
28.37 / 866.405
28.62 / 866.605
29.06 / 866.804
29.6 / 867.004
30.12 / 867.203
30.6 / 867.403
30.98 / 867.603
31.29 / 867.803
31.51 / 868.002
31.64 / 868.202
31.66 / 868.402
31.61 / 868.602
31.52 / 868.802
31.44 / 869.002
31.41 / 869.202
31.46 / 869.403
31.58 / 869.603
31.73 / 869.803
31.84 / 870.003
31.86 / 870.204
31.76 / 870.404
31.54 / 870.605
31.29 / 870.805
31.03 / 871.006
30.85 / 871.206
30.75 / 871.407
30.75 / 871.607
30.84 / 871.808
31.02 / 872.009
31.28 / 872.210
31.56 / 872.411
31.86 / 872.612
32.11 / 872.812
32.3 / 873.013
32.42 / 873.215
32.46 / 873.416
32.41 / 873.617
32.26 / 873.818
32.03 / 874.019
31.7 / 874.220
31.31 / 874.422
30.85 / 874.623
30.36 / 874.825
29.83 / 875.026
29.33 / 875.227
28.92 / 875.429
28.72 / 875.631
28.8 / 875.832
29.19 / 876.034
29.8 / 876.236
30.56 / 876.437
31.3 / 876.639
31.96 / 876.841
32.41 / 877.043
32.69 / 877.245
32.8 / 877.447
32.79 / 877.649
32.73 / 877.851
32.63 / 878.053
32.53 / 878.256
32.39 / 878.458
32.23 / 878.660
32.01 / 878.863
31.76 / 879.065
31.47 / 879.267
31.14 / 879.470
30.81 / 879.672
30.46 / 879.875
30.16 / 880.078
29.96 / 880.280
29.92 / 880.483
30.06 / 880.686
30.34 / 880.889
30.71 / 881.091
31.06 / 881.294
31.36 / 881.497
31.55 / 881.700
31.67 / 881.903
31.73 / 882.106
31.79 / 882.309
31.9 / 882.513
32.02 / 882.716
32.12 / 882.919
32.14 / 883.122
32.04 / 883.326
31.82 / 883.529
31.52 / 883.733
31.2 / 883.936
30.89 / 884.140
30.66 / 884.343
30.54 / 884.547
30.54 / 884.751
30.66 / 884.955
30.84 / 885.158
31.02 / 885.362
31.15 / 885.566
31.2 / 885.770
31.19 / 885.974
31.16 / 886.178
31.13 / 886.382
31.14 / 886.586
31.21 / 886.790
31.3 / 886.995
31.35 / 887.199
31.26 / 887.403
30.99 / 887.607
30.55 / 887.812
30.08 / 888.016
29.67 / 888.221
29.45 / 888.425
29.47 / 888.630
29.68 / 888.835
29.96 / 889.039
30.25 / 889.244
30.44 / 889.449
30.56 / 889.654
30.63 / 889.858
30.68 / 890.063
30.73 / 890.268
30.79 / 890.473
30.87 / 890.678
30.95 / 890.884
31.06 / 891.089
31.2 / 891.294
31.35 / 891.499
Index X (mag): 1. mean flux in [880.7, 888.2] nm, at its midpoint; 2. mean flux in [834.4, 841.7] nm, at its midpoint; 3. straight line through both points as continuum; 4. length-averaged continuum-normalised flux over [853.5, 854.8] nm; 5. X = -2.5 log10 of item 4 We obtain 0.145 mag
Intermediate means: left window 35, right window 31.2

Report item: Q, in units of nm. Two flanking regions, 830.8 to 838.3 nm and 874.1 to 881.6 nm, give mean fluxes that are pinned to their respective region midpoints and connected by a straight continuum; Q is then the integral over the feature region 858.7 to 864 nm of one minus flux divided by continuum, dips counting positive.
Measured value 0.09 nm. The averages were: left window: 35.4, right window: 31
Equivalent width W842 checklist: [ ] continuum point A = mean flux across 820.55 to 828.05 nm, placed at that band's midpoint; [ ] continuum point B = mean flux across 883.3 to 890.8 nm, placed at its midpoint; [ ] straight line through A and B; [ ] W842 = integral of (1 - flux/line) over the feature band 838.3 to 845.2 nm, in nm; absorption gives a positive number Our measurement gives 0.08 nm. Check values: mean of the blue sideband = 36.4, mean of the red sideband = 30.8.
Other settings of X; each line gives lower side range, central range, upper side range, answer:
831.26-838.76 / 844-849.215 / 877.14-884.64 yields 0.01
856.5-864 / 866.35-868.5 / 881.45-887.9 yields 0.06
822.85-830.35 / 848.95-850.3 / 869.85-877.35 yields 0.05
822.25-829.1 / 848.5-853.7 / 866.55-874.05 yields 0.03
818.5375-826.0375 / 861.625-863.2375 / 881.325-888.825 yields 0.02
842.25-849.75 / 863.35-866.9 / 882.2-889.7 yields 0.07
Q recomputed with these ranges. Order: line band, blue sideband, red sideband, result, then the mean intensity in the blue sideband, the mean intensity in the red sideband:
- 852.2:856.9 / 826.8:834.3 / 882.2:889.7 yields 0.32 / 36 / 30.9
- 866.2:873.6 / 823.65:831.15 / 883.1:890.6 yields 0.30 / 36.6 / 30.8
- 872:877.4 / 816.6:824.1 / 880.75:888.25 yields 0.14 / 36.2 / 31.2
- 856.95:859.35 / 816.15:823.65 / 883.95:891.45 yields -0.02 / 36.3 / 30.7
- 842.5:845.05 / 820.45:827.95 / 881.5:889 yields 0.05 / 36.4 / 31.1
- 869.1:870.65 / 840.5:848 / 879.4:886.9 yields 0.02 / 34.1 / 31.1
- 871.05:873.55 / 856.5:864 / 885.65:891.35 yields 0.02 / 32.5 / 30.7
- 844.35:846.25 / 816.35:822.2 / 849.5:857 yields -0.07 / 36.4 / 32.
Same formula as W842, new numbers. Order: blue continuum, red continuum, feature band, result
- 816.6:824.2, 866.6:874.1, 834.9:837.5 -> -0.021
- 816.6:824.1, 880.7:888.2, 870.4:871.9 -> 0.054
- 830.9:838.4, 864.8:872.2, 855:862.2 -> -0.088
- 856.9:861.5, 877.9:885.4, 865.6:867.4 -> 0.165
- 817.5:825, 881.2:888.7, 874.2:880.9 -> 0.150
